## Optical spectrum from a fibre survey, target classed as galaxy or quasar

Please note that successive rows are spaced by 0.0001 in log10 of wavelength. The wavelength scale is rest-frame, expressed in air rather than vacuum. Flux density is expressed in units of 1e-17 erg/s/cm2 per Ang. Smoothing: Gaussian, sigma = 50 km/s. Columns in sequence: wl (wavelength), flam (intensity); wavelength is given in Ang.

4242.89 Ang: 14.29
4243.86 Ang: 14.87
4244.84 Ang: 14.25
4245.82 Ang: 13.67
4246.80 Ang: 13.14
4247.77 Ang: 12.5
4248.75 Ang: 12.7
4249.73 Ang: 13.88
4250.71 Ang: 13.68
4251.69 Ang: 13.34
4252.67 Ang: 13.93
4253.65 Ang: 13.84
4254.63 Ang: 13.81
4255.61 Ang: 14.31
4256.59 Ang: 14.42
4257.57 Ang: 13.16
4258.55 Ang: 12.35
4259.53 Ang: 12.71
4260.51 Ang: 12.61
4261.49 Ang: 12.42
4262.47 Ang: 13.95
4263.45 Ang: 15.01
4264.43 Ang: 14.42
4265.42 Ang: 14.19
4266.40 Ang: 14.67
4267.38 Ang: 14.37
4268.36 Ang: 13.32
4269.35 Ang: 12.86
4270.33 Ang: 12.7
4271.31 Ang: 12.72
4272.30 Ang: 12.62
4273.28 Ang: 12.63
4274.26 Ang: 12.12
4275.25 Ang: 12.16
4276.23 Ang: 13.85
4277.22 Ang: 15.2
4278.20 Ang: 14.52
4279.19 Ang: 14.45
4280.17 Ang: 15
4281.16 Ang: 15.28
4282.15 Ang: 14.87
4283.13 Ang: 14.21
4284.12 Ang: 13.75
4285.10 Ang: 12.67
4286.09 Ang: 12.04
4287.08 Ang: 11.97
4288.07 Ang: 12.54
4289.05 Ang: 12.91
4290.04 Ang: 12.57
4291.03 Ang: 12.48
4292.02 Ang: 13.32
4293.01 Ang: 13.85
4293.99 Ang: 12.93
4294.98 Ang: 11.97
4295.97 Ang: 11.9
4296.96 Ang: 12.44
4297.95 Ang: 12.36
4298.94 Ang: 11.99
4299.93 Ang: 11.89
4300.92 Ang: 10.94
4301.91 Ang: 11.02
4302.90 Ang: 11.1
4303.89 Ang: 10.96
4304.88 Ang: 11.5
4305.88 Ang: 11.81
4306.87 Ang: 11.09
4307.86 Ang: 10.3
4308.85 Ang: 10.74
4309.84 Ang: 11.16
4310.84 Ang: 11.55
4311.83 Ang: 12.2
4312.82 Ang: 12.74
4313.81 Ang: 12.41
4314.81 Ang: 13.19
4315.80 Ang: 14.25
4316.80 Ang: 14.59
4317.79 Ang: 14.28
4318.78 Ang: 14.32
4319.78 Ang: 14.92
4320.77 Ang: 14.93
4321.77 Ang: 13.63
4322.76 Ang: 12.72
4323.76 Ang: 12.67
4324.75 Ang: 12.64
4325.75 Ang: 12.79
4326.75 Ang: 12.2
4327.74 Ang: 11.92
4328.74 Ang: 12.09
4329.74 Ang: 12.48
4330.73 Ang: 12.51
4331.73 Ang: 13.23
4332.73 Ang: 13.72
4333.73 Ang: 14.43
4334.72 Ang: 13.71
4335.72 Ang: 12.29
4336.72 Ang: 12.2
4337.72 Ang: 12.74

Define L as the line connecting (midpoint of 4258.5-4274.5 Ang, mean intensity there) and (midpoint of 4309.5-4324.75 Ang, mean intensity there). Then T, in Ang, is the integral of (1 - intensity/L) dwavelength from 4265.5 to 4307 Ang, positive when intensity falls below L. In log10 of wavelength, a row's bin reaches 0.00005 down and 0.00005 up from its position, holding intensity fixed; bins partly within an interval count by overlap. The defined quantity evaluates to 1.4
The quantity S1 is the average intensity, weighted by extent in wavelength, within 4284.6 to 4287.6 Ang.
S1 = 12.2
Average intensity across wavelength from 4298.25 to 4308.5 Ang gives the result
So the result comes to 11.3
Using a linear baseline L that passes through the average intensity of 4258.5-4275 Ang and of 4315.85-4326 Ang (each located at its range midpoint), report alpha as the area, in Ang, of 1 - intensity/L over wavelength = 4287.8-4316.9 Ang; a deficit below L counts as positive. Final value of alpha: 3.20 Ang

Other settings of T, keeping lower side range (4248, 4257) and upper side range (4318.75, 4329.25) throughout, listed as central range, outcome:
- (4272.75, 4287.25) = -0.2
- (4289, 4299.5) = 0.6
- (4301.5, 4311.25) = 1.6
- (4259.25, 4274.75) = 0.3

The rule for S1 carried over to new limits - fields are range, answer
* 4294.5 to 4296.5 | 11.9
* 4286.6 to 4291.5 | 12.5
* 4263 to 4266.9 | 14.6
